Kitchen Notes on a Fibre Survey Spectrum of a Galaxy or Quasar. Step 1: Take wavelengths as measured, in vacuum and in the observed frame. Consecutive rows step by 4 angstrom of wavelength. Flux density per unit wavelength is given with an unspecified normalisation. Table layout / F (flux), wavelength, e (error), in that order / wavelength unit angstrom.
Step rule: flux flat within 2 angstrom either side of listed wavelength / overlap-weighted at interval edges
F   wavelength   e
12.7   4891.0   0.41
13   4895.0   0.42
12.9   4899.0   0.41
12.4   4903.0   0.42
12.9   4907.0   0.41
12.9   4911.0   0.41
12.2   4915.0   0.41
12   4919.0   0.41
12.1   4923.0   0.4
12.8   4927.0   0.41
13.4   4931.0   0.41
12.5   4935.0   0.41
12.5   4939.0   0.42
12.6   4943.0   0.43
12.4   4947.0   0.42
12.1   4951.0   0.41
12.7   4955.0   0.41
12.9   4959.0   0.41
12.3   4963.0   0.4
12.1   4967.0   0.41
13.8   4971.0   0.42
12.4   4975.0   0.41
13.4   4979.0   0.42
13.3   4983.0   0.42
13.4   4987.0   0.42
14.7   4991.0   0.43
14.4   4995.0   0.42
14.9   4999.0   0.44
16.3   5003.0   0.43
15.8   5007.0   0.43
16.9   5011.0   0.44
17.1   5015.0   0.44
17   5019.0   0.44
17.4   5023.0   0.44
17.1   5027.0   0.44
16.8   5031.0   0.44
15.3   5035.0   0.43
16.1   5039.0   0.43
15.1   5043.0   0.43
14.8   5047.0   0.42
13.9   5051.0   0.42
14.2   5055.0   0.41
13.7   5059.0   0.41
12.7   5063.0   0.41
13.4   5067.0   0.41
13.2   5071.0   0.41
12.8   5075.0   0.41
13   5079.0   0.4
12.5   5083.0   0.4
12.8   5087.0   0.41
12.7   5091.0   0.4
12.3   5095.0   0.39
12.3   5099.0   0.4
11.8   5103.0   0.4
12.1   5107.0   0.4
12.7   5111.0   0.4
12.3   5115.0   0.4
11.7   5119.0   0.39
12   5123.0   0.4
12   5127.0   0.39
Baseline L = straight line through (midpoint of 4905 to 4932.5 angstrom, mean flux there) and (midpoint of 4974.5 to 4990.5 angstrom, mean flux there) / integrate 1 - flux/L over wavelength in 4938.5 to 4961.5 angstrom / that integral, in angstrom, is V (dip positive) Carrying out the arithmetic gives 0.8 angstrom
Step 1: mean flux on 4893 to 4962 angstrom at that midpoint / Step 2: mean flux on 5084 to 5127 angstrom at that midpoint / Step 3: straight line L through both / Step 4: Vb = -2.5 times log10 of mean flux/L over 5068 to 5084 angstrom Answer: -0.053 mag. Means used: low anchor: 12.6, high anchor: 12.3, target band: 12.9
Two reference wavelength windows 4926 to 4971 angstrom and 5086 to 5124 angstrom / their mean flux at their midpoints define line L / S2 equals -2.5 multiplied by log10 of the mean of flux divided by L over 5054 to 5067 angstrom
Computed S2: -0.09 mag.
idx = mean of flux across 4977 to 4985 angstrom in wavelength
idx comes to 13.4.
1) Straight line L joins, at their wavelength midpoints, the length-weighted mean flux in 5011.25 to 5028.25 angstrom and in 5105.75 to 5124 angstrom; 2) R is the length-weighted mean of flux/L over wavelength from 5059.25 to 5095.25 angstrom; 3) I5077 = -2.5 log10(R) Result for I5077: 0.10 mag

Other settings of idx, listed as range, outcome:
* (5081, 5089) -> 12.7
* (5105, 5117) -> 12.4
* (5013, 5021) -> 17.1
